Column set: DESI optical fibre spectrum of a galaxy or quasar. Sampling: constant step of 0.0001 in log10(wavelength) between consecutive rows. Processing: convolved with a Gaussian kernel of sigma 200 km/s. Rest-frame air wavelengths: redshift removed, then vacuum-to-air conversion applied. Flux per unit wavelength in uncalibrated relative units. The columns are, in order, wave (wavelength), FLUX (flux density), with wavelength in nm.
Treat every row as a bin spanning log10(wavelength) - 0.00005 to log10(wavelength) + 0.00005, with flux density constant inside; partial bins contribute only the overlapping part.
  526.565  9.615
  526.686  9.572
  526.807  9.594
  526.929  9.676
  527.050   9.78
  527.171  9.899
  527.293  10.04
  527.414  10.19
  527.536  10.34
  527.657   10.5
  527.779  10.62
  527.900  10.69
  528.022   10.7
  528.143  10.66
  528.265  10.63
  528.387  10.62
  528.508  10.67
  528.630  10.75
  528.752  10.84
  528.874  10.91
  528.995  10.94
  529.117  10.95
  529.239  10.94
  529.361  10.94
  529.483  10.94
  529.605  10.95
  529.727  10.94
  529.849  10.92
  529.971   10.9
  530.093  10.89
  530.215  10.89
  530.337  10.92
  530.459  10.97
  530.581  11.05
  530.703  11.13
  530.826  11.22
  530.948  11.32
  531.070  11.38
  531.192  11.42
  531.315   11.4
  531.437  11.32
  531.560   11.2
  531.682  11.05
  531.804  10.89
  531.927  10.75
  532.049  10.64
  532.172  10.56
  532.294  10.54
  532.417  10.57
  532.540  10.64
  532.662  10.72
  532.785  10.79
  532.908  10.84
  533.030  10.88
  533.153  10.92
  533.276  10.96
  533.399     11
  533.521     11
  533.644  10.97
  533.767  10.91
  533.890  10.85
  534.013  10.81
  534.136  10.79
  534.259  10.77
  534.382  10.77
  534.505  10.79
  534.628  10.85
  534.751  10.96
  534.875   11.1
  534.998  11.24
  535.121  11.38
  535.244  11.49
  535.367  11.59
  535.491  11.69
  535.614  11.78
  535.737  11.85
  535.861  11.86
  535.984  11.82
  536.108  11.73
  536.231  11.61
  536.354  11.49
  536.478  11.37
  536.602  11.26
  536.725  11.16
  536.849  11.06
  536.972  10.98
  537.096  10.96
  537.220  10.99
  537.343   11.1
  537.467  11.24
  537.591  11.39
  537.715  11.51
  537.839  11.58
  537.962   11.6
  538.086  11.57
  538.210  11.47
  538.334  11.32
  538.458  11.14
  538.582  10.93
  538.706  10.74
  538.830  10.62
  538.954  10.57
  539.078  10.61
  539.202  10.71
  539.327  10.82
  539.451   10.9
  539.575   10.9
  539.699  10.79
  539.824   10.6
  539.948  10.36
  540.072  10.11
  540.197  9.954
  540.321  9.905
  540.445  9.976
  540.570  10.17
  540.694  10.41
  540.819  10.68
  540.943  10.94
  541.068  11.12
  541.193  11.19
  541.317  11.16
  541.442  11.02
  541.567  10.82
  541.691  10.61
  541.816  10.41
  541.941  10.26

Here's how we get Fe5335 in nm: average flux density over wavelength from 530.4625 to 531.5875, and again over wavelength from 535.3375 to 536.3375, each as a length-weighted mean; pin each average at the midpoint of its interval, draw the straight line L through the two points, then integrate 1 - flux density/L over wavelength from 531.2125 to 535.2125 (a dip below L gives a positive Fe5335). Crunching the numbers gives 0.20 nm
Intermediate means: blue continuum 11.3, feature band 10.9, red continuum 11.7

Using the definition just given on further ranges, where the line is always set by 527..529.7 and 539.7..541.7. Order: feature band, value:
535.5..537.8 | -0.18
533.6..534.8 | -0.03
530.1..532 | -0.09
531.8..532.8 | -0.01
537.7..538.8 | -0.07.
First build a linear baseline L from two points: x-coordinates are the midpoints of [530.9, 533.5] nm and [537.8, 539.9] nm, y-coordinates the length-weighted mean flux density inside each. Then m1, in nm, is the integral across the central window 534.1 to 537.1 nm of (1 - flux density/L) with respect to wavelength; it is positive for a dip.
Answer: -0.09 nm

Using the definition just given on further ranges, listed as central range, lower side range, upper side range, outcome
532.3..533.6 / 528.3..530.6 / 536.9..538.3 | 0.03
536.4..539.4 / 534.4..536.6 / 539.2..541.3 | -0.03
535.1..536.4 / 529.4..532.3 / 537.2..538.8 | -0.06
